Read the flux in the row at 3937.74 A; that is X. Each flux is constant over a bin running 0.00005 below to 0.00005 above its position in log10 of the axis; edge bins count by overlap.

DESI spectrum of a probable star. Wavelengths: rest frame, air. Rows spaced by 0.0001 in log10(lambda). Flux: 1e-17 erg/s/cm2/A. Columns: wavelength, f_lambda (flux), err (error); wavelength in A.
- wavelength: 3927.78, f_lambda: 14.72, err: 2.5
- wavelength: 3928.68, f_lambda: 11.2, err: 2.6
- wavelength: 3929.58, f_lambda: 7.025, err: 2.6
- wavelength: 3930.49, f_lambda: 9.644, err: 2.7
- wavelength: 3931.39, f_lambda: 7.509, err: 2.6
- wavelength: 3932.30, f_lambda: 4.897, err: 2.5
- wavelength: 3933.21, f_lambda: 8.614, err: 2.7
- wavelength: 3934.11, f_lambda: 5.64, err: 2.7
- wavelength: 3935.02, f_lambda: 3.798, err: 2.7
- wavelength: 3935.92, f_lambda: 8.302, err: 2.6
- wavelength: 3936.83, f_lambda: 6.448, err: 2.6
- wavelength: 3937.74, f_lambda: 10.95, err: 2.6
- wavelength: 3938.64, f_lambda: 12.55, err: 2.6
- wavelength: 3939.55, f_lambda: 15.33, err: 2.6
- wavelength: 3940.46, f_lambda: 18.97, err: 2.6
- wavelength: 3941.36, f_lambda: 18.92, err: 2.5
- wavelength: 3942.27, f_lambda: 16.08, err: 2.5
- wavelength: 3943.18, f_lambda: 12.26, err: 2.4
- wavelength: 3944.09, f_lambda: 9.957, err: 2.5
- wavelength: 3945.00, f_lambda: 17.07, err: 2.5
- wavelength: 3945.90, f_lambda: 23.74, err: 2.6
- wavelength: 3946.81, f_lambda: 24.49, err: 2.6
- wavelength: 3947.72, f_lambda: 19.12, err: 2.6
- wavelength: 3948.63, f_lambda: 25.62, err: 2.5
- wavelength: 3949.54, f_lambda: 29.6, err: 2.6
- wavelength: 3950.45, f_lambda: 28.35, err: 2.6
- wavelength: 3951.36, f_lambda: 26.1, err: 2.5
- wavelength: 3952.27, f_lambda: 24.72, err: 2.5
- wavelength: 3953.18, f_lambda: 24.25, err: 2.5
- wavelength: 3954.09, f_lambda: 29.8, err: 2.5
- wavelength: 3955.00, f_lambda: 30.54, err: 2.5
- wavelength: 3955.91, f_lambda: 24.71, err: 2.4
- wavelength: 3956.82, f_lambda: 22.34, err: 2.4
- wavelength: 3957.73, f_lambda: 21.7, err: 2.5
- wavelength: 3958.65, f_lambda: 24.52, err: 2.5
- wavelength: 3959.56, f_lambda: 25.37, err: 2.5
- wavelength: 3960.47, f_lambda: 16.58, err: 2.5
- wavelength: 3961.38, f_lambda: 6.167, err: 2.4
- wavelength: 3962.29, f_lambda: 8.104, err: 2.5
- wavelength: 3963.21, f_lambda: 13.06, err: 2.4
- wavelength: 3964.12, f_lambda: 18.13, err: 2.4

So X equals 10.95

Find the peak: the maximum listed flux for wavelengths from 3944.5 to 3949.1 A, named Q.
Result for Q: 25.62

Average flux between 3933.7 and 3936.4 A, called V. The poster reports 5.92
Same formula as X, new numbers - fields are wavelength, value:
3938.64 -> 12.55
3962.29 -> 8.104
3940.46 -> 18.97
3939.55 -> 15.33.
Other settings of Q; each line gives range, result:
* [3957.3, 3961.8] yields 25.37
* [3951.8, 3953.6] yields 24.72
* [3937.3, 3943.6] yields 18.97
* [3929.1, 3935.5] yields 9.644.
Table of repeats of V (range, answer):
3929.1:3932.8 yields 7.31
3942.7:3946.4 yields 15.9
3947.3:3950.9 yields 25.7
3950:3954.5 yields 26.6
